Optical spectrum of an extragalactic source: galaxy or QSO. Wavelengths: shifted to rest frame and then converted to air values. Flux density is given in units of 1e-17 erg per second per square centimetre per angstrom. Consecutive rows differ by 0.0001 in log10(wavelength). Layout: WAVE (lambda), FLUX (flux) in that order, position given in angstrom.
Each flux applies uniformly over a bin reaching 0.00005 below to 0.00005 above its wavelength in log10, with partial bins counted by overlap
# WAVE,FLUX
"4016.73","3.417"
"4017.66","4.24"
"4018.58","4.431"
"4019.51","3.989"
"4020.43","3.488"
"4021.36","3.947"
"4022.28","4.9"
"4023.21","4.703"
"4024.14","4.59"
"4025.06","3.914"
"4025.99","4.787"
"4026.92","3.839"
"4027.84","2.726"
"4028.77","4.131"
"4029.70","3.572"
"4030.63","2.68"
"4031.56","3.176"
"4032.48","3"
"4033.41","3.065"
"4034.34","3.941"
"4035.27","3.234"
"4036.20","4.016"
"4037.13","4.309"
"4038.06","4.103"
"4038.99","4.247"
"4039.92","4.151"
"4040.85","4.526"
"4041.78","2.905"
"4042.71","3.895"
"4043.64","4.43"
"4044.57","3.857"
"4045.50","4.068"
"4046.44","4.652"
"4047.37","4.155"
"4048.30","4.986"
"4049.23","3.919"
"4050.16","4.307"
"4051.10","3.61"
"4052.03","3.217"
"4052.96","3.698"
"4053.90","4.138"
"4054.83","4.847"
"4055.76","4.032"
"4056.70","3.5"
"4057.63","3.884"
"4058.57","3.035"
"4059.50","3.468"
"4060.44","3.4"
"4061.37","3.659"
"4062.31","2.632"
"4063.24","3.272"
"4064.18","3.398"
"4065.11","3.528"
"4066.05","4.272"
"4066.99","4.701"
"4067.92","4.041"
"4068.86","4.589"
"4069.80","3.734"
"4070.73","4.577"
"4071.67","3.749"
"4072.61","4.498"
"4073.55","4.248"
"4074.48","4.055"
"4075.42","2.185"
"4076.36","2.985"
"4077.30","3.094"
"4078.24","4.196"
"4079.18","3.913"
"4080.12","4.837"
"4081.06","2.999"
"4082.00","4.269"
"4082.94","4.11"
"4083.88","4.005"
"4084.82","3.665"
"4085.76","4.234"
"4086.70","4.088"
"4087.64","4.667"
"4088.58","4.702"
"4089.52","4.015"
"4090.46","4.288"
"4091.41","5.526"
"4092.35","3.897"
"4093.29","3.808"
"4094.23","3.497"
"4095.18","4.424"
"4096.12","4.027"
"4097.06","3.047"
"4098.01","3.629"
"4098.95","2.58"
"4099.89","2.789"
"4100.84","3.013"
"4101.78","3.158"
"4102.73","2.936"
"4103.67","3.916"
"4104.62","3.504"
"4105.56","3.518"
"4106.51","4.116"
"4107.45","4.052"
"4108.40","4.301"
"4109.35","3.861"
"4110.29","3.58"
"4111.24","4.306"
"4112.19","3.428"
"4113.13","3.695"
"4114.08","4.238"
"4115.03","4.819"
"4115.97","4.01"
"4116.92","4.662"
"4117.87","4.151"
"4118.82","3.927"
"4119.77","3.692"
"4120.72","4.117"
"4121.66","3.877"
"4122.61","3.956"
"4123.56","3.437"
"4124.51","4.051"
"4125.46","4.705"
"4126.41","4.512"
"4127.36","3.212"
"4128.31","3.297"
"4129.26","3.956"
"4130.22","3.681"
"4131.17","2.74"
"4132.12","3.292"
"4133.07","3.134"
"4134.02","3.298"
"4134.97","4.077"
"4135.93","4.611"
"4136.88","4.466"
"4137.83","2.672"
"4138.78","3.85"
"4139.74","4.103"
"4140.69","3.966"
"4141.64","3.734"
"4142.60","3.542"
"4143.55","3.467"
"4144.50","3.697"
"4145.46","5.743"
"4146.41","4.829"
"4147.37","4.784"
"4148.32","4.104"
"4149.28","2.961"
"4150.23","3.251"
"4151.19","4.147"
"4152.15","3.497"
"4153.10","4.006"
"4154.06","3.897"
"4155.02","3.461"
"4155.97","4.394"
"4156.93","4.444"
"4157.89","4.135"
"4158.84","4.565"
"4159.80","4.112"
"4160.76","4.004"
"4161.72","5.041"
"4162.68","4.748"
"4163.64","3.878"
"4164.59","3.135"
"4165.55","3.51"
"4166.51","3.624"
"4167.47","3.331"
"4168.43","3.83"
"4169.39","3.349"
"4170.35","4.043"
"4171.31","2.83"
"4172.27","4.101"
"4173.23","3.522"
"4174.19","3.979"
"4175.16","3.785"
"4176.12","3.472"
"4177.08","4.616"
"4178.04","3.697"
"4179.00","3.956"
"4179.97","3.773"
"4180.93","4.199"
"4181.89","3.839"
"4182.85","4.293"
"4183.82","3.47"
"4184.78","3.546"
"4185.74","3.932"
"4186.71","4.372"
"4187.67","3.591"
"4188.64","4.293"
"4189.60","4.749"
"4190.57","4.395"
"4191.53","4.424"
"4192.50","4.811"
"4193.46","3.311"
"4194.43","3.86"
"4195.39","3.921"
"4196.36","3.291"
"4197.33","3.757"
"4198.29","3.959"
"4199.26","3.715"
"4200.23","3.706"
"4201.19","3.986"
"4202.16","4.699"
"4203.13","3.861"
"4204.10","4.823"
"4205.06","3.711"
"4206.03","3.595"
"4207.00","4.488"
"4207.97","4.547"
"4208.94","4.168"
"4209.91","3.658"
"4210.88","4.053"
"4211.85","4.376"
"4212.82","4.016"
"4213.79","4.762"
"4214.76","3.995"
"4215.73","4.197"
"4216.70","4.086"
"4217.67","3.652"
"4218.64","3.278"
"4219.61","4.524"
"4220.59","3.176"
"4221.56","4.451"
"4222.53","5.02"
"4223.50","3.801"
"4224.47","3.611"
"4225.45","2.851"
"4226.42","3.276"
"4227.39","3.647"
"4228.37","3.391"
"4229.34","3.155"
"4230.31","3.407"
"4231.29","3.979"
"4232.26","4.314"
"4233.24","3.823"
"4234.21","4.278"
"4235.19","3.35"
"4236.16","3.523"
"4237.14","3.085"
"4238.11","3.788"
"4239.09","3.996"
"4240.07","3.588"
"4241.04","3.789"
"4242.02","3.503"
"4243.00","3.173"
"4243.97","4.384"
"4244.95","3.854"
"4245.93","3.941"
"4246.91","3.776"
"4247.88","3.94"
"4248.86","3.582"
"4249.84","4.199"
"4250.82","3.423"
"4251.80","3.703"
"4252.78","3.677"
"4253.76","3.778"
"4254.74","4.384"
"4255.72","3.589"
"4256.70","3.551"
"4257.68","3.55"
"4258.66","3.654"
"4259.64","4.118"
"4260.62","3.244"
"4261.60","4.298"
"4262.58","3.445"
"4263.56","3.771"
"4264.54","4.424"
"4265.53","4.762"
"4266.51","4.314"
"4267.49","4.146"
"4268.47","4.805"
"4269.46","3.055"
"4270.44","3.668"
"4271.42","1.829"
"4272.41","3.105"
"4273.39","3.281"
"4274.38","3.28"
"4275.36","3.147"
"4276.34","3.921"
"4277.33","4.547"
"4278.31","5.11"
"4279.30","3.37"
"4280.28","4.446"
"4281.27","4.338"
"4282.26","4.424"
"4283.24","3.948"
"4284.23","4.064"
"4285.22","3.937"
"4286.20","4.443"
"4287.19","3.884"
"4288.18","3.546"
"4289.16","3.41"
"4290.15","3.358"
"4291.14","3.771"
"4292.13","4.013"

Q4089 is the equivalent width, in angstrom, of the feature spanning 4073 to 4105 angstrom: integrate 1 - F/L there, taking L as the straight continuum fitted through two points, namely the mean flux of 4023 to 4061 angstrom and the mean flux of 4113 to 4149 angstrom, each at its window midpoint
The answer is 1.1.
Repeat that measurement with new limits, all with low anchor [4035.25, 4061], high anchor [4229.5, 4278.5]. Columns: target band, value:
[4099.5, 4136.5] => 1.0 angstrom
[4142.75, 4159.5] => -0.9 angstrom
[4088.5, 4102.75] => 0.8 angstrom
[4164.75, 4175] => 0.6 angstrom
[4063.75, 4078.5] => 0.3 angstrom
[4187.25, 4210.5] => -1.5 angstrom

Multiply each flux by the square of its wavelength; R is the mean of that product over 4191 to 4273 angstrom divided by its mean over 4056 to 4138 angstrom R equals 1.07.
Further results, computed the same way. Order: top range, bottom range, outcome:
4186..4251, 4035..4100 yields 1.08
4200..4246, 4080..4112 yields 1.07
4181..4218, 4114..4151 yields 1.07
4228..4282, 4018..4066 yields 1.09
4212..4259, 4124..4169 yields 1.01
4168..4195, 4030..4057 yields 1.08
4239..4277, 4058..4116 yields 1.06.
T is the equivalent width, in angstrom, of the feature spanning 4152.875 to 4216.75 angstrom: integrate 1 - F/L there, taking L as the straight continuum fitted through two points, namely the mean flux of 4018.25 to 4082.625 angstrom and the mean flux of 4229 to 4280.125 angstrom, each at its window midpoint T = -3.30 angstrom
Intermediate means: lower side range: 3.87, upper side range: 3.76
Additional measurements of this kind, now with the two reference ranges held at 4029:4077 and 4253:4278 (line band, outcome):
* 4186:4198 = -0.9 angstrom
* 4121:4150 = -0.5 angstrom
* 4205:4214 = -0.9 angstrom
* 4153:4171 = -0.9 angstrom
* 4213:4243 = 0.0 angstrom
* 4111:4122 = -0.8 angstrom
